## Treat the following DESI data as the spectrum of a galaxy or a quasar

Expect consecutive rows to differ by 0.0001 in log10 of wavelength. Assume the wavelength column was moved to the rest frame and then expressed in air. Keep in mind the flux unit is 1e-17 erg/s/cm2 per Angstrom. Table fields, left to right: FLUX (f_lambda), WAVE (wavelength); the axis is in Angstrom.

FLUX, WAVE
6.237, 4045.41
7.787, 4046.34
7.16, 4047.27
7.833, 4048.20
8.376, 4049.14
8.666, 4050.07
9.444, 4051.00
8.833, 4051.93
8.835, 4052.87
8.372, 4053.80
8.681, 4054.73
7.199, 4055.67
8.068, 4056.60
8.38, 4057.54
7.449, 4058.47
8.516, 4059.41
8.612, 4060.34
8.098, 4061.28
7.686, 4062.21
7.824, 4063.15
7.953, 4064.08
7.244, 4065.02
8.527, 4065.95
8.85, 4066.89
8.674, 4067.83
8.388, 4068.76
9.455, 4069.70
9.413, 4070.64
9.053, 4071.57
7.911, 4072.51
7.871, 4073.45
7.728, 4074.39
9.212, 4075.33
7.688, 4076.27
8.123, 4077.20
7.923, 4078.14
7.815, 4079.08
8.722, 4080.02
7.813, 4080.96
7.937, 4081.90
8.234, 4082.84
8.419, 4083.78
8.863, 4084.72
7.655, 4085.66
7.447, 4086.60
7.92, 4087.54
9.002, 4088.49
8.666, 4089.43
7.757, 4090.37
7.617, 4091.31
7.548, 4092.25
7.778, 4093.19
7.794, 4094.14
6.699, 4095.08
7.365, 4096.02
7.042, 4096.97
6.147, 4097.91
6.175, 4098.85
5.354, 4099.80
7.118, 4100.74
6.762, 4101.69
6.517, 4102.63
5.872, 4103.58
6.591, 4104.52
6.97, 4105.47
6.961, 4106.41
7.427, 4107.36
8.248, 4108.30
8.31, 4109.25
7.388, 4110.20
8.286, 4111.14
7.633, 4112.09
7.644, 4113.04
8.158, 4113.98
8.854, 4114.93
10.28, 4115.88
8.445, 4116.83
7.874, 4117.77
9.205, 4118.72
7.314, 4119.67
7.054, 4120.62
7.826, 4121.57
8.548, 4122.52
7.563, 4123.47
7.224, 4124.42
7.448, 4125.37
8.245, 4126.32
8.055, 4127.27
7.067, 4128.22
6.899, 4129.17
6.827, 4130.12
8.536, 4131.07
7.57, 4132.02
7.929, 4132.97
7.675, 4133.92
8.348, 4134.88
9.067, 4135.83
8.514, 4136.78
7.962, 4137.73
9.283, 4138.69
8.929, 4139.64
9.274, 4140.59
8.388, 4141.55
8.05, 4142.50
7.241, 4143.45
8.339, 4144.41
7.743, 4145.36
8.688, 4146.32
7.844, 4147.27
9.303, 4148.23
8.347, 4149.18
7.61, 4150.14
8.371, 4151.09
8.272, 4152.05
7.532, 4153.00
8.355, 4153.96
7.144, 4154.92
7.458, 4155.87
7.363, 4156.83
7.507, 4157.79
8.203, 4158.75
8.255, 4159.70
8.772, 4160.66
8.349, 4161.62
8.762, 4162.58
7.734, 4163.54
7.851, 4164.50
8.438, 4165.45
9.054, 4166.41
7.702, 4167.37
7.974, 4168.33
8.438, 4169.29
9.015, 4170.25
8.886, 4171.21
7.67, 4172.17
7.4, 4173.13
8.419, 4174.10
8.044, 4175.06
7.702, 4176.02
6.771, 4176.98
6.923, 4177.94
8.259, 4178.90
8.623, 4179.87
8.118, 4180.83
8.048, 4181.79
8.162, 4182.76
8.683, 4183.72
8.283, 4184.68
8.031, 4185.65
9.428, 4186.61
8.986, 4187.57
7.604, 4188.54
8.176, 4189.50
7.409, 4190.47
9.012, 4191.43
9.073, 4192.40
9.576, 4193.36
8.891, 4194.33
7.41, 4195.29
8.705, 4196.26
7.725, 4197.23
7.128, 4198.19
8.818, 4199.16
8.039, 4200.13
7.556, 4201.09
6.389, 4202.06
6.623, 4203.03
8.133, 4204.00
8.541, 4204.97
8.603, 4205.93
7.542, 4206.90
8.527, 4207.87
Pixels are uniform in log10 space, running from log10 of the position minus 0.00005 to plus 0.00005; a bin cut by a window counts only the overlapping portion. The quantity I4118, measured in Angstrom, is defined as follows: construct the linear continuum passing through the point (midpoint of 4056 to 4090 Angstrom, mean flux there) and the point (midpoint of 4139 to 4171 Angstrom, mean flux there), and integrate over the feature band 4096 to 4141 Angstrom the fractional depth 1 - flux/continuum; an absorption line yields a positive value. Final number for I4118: 2.8 Angstrom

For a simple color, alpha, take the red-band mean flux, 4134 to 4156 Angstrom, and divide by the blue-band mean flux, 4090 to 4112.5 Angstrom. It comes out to 1.16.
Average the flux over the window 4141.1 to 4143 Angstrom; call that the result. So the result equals 8.24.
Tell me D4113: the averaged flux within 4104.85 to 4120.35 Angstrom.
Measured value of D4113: 8.03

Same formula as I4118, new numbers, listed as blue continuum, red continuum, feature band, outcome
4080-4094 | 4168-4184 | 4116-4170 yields -0.2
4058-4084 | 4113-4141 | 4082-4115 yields 2.9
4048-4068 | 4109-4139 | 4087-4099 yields 0.9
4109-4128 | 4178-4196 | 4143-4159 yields 0.5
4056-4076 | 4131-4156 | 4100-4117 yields 1.4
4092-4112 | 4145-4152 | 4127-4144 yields -0.3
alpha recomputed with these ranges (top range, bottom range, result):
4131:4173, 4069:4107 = 1.07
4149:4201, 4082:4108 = 1.11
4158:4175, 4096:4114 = 1.17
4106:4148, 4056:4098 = 1.00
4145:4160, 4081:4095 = 1.00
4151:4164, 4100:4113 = 1.11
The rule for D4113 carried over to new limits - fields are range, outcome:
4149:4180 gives 8.03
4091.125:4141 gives 7.68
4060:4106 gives 7.79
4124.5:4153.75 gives 8.1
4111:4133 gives 7.93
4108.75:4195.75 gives 8.14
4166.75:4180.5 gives 8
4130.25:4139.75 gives 8.3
